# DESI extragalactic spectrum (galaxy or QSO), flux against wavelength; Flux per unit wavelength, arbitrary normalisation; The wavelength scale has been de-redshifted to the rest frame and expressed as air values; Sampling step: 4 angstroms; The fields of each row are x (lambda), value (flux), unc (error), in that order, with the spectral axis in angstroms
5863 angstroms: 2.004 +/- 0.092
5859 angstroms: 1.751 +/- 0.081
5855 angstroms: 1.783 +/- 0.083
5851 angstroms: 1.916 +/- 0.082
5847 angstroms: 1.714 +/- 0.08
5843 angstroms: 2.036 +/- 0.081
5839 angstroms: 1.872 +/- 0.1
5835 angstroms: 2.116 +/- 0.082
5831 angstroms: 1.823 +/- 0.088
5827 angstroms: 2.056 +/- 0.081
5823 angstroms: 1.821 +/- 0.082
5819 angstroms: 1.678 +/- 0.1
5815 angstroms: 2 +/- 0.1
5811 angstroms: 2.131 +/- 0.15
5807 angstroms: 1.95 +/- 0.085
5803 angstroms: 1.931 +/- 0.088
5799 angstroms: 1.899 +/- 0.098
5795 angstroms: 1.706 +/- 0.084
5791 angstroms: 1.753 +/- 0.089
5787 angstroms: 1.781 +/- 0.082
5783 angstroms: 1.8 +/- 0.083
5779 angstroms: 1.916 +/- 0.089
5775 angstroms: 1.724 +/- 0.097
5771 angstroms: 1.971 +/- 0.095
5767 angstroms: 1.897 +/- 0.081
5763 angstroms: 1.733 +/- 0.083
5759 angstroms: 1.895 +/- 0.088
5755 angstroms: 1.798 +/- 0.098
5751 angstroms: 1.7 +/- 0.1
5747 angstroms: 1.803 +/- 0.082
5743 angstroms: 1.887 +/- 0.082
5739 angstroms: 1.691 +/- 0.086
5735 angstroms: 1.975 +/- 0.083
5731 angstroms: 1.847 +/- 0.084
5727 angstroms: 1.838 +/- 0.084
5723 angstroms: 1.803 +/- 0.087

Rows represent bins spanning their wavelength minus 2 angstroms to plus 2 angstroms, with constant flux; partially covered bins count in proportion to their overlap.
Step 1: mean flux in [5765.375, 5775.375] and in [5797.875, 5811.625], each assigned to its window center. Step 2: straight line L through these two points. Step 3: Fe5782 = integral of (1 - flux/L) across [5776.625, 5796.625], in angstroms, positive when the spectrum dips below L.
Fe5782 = 1.4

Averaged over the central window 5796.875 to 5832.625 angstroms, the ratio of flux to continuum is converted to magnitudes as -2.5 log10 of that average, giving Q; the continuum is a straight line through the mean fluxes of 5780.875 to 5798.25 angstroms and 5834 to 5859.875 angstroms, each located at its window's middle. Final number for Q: -0.059 mag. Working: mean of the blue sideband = 1.77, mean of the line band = 1.92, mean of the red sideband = 1.88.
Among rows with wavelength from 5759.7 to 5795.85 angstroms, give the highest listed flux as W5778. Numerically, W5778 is 1.971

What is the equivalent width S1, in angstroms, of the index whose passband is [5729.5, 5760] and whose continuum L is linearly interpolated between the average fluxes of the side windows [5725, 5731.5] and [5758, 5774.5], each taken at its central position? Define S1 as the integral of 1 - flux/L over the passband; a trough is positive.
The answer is 0.4 angstroms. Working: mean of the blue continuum 1.84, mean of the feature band 1.82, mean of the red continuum 1.86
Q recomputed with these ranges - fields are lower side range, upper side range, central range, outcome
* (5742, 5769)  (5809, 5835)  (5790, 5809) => 0.02 mag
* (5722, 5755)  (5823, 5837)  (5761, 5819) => 0.02 mag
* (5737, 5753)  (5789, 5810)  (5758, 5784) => -0.02 mag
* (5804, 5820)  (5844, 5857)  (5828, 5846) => -0.05 mag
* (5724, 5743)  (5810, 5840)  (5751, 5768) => 0.03 mag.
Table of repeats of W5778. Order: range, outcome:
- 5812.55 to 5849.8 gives 2.116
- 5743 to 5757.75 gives 1.887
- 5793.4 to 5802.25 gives 1.899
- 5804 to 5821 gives 2.131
